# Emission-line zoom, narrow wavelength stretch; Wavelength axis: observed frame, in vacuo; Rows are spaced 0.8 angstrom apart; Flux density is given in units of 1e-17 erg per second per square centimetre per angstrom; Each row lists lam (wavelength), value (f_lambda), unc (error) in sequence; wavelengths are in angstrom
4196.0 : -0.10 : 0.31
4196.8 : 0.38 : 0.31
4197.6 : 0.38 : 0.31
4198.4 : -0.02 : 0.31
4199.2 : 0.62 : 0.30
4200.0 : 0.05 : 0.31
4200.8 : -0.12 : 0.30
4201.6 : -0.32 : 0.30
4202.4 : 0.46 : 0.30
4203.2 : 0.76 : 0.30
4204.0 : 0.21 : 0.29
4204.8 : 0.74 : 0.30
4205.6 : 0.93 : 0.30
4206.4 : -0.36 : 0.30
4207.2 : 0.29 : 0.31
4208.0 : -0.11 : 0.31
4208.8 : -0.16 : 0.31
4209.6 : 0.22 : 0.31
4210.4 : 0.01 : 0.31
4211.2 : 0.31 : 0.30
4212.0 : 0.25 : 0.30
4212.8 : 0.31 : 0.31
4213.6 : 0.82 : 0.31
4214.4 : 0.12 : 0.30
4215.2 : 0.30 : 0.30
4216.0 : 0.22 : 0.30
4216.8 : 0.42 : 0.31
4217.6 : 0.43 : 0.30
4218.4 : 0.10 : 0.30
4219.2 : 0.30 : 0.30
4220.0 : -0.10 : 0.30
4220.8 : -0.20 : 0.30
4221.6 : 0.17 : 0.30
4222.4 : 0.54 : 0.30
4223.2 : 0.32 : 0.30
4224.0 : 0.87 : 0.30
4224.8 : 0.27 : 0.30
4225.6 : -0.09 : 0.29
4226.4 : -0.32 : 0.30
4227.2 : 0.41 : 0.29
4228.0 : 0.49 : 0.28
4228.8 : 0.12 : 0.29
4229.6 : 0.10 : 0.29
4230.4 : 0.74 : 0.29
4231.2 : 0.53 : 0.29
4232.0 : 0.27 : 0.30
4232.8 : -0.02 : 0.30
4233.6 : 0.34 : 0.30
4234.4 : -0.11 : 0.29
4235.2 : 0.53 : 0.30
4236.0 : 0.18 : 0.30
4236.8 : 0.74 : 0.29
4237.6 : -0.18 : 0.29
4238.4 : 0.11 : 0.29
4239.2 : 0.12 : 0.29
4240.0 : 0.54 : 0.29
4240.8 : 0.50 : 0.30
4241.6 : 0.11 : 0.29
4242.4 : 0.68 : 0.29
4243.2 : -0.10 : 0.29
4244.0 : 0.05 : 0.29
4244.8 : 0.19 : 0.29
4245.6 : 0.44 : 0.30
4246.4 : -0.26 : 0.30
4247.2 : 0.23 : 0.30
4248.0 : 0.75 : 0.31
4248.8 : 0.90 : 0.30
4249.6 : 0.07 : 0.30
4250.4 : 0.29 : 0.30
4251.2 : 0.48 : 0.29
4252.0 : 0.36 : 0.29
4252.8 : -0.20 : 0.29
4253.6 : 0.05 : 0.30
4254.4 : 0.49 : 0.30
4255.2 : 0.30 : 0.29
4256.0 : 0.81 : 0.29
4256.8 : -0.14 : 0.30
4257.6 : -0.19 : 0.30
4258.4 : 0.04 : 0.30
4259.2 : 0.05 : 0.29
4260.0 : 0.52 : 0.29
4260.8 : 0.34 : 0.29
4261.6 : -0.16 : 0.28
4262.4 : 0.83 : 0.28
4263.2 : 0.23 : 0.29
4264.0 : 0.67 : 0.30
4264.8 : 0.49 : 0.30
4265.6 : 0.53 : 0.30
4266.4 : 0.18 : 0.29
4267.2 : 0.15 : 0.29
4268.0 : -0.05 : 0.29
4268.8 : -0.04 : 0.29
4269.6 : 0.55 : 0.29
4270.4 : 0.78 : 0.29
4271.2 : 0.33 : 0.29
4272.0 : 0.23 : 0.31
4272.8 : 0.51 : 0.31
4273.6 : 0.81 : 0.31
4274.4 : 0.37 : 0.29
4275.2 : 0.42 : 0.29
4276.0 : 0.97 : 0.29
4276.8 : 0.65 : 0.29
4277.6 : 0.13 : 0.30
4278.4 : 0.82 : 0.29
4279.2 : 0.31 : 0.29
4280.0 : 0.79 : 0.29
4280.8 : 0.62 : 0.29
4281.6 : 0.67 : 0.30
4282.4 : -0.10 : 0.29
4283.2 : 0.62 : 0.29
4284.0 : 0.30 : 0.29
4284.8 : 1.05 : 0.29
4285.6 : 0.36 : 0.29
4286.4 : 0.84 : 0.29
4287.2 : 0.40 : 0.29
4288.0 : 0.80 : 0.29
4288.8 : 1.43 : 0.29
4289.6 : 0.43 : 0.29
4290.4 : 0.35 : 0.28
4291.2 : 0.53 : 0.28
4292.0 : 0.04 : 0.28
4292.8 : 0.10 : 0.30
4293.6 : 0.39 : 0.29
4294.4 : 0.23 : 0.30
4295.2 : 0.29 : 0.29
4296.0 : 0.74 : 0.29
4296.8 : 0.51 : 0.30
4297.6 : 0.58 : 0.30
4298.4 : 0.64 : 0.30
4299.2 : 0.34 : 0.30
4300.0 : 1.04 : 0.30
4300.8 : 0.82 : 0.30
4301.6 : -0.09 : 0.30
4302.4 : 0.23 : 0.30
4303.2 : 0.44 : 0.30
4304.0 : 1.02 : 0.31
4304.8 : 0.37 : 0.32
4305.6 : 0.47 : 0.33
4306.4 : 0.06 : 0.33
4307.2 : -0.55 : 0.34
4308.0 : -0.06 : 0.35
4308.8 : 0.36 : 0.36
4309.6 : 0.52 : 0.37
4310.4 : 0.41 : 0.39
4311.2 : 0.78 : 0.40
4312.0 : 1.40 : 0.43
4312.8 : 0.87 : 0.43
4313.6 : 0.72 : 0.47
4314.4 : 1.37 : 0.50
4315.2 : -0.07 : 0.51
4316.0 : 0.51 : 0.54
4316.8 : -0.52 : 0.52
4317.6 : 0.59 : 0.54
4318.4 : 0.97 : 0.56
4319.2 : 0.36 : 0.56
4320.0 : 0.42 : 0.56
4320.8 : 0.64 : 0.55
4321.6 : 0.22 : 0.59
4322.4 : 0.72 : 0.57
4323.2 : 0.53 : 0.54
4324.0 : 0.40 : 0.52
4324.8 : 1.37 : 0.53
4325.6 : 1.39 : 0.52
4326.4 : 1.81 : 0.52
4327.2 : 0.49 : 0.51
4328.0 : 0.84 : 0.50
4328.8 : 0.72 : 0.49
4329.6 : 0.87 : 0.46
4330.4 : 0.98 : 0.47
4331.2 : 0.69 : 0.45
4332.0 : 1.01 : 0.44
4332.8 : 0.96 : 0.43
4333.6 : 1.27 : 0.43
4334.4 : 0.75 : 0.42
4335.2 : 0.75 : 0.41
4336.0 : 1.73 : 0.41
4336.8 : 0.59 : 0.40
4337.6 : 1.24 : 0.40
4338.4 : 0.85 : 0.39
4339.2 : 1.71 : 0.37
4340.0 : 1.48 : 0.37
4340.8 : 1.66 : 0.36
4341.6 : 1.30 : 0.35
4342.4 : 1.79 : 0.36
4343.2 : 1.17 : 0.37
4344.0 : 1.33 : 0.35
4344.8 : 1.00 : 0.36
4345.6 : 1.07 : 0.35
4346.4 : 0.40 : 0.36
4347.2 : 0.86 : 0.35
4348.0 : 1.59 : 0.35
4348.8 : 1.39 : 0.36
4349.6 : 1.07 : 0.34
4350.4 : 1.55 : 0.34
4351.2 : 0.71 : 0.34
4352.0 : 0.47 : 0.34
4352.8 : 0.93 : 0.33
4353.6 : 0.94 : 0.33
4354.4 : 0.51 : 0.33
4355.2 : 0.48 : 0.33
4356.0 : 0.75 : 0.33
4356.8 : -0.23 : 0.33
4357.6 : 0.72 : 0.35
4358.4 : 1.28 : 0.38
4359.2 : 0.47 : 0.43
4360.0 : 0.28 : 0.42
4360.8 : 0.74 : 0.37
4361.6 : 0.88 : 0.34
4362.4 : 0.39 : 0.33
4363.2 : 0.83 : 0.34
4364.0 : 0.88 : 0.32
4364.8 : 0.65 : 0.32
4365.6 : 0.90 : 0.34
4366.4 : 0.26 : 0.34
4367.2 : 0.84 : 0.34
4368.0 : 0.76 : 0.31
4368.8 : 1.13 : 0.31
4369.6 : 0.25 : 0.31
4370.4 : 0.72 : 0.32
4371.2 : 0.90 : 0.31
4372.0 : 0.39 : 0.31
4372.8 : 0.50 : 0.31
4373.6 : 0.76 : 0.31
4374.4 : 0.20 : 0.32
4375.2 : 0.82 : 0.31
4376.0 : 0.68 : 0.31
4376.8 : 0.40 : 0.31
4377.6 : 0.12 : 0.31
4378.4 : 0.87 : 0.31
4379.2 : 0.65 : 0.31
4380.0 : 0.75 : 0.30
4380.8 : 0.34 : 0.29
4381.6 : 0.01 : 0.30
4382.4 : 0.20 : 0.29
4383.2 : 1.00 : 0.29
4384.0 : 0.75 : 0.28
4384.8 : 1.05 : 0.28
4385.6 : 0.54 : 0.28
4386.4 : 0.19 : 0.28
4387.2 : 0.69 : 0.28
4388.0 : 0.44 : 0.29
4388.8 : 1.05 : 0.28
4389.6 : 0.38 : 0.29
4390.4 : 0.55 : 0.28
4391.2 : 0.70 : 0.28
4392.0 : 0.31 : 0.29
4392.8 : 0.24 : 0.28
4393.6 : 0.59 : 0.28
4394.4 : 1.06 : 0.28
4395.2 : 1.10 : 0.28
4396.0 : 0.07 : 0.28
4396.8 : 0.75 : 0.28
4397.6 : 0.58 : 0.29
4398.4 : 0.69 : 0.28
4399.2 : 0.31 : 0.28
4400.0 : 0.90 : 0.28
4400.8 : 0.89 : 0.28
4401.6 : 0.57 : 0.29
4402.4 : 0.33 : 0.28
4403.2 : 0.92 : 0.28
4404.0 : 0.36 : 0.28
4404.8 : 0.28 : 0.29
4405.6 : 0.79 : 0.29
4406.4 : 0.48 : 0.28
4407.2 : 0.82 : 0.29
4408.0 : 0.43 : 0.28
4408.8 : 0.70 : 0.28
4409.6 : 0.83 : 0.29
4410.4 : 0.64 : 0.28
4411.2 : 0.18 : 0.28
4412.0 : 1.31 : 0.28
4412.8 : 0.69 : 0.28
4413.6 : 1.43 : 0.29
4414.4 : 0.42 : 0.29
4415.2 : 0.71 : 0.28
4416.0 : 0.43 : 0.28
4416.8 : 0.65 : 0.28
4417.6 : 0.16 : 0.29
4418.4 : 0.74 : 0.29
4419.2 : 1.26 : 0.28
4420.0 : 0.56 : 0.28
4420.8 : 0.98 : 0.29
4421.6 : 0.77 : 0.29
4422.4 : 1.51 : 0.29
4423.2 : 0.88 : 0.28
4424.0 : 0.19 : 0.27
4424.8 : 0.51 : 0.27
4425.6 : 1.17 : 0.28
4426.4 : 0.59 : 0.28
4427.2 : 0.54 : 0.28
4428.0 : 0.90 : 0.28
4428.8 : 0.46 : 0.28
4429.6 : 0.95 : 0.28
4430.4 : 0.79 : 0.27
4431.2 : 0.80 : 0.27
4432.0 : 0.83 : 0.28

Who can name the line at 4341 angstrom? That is Ly-alpha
